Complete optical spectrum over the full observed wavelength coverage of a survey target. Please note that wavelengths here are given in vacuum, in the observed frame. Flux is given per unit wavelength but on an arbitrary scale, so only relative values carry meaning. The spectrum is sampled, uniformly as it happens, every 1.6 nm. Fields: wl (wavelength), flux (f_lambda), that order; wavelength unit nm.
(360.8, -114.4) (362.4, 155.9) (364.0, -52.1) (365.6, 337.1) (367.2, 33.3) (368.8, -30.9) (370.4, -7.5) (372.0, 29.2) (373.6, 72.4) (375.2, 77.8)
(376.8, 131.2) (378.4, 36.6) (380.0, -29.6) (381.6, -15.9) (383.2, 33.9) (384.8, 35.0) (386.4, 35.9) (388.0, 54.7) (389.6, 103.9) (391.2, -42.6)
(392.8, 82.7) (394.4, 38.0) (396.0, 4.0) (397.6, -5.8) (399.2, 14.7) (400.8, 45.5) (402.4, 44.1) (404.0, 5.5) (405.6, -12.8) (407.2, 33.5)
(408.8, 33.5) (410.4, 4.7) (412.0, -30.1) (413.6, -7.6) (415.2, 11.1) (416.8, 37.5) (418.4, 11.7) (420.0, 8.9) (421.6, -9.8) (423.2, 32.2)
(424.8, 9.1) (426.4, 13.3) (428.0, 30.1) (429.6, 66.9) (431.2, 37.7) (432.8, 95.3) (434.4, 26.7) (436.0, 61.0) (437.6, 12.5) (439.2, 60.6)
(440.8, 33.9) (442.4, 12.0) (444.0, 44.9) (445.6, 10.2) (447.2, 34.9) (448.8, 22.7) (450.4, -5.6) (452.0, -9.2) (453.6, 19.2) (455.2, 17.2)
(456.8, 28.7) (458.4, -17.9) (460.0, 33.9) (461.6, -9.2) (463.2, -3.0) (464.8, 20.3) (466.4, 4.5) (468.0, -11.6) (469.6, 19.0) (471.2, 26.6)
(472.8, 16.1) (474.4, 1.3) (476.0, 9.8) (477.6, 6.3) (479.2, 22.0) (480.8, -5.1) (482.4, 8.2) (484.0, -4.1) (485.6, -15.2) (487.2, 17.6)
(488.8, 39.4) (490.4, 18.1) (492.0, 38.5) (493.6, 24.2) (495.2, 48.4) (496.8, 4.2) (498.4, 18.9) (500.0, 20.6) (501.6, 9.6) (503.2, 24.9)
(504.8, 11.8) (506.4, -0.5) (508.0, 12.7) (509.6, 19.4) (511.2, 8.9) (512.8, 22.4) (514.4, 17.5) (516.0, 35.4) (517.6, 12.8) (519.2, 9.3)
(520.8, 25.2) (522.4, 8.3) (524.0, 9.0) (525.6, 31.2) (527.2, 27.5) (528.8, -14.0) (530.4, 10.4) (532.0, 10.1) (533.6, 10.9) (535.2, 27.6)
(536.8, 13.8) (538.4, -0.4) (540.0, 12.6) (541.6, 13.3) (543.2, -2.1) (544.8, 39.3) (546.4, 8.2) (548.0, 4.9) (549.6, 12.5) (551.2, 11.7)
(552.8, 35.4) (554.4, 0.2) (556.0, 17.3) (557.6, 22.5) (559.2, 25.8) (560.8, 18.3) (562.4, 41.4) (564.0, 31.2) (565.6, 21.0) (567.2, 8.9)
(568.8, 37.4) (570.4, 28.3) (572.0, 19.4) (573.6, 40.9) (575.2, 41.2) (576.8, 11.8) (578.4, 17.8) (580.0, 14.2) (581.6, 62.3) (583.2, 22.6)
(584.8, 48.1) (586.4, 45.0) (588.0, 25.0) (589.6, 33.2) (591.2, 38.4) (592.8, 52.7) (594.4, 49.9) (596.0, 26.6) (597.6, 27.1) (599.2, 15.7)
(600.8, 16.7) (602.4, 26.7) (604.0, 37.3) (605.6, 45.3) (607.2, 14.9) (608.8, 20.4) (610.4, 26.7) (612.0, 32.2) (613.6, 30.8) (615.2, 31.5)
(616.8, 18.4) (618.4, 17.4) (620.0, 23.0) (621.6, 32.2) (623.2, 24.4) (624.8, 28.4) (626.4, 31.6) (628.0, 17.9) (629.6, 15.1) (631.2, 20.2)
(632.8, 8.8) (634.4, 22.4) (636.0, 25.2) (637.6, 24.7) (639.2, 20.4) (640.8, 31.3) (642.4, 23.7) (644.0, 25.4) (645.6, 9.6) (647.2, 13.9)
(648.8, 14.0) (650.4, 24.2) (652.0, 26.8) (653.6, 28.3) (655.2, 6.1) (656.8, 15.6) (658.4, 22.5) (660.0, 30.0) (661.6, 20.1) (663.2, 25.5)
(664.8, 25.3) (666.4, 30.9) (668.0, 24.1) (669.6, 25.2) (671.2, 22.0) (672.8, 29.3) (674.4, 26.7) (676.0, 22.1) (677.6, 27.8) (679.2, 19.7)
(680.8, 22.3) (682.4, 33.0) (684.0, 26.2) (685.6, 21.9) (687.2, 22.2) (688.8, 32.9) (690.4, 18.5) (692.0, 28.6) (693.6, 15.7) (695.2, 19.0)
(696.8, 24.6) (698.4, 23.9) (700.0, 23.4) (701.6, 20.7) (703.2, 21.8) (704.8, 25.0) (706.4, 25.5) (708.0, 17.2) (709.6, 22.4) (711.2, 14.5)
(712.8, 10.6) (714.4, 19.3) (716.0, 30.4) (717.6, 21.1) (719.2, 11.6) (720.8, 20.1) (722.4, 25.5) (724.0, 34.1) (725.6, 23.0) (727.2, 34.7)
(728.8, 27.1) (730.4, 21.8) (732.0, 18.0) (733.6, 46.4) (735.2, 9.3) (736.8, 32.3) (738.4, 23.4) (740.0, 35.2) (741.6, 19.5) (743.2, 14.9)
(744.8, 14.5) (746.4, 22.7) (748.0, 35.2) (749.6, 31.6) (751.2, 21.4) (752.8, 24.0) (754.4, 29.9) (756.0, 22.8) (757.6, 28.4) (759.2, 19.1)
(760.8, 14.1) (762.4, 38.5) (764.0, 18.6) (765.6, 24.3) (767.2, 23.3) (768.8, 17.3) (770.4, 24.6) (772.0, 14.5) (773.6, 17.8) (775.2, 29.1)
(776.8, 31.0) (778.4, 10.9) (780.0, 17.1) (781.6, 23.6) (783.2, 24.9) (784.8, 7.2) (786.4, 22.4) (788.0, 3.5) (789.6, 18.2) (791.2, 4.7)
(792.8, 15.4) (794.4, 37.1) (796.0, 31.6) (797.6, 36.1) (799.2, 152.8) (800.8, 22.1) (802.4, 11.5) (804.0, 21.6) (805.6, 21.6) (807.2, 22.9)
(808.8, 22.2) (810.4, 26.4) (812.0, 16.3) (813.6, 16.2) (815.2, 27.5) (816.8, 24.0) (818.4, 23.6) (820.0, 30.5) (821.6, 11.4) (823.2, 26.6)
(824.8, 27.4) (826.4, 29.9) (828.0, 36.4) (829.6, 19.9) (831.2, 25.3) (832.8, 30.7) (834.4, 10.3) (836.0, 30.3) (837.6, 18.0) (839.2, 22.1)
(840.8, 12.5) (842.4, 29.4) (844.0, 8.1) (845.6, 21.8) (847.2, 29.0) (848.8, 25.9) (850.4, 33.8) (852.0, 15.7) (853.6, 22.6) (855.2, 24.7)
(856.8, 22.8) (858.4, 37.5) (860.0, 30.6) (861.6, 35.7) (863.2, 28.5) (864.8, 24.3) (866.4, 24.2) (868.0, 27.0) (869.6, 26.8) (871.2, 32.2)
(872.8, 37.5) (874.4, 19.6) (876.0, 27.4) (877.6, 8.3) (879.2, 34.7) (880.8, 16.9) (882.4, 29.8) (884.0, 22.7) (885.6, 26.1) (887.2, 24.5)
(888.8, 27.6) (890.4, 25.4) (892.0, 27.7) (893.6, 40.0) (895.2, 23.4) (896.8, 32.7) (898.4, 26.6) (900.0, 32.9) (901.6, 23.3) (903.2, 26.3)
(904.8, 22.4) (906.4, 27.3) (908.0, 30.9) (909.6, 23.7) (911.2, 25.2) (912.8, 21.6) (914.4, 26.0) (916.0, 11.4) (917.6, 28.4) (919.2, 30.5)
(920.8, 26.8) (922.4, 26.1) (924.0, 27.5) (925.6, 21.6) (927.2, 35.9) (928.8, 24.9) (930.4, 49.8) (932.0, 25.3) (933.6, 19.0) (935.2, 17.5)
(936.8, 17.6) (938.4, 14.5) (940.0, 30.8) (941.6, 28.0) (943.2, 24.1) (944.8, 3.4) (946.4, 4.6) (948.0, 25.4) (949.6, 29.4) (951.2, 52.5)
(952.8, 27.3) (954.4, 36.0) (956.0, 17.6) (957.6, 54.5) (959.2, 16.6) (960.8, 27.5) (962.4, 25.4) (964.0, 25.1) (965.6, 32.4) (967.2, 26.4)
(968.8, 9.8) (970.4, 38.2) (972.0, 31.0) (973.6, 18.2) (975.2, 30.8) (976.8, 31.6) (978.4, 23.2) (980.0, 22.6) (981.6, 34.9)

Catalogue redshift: 1.14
